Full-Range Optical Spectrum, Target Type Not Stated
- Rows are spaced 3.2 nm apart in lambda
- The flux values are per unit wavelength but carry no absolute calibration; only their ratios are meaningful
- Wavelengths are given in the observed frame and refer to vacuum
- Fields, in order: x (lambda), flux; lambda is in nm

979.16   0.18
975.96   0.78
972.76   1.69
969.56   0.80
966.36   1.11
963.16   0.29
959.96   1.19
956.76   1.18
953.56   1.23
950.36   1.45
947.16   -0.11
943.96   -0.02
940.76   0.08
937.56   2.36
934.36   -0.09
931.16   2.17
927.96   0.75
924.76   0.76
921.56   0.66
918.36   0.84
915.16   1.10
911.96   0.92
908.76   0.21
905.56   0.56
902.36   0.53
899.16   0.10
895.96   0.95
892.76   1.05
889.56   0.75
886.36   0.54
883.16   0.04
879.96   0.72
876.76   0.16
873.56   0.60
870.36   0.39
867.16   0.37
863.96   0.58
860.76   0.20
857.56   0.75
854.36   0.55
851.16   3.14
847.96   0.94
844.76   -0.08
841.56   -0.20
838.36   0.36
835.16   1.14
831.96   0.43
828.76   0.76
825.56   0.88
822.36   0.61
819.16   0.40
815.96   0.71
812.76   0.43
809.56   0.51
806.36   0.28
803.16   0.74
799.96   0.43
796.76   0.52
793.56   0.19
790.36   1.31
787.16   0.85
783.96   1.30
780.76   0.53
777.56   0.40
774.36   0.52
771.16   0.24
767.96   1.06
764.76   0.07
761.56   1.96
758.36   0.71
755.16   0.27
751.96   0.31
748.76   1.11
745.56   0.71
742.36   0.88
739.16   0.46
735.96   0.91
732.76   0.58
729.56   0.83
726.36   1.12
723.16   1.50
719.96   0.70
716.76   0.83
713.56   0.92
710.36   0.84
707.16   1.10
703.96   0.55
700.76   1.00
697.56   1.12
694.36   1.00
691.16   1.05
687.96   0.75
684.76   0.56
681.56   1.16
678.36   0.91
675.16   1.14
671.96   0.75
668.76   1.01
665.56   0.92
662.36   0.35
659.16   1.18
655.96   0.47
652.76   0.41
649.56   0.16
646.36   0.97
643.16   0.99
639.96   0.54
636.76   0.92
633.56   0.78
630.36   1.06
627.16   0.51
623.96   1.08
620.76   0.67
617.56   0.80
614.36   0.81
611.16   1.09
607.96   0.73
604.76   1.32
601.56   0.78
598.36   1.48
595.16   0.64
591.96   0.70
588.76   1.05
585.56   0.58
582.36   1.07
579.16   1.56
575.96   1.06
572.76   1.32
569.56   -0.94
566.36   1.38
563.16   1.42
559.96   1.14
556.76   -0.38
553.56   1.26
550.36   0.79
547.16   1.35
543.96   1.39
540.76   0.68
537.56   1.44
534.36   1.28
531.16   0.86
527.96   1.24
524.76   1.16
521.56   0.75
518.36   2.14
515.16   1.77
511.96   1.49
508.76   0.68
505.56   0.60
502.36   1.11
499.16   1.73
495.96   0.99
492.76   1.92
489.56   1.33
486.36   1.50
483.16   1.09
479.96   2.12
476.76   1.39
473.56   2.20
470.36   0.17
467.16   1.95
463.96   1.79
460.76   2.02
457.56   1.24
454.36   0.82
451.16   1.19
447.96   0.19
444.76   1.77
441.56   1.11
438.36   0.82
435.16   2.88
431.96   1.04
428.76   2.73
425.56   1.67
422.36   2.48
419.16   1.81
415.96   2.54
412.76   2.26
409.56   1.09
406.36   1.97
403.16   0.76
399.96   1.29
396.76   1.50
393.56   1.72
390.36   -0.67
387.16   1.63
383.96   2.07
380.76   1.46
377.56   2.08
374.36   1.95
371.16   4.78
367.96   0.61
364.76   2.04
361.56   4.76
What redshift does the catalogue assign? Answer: 1.283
